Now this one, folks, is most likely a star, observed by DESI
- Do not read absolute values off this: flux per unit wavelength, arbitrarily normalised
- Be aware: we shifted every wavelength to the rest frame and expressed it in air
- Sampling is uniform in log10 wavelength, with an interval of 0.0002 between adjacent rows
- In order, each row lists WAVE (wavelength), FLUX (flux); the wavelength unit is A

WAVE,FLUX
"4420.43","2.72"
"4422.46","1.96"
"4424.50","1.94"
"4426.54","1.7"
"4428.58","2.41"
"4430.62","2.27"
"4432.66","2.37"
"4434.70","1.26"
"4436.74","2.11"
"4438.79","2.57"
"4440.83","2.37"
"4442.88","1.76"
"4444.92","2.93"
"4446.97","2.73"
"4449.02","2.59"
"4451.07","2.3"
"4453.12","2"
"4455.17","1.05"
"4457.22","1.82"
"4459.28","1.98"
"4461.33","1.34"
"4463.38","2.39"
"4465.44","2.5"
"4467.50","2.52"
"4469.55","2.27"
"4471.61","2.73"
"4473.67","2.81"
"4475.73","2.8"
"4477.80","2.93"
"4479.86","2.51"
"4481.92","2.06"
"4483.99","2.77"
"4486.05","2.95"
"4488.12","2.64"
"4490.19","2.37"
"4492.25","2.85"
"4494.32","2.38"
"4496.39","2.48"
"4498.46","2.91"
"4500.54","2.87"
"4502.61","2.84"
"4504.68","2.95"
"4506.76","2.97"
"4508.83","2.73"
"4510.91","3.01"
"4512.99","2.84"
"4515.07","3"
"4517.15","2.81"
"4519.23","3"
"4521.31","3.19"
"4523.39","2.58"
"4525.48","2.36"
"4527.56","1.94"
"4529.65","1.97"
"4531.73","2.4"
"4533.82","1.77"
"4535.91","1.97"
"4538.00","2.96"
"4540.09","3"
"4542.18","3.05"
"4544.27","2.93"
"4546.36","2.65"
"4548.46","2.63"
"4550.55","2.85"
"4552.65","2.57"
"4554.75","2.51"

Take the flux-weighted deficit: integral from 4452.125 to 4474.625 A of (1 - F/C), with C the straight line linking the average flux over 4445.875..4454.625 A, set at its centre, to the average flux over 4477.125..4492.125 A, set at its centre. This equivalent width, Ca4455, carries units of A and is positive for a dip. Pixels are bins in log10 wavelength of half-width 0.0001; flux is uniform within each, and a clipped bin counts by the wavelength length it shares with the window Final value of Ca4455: 2.96 A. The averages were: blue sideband 2.33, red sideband 2.61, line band 2.13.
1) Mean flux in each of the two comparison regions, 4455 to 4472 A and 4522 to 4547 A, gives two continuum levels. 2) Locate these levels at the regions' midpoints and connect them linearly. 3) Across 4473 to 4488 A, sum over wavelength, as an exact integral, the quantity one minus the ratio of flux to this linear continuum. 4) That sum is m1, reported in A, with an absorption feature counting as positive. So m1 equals -3.4 A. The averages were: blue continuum 2.09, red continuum 2.47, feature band 2.68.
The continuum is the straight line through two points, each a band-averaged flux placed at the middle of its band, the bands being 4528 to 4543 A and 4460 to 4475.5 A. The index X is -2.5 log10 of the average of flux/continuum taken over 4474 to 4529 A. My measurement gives -0.135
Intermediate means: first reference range 2.38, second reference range 2.42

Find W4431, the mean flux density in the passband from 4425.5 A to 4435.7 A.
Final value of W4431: 2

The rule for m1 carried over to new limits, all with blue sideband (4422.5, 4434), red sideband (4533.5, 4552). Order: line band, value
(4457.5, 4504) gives -3.2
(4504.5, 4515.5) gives -1.7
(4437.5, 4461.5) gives 0.6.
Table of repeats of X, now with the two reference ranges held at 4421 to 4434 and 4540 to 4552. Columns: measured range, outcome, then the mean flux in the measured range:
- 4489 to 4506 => -0.072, 2.71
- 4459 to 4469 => 0.081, 2.17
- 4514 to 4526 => -0.067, 2.84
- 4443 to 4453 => -0.123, 2.5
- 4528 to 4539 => 0.247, 2.2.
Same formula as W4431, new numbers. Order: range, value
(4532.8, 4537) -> 1.88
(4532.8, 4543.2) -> 2.55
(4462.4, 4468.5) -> 2.47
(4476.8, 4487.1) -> 2.64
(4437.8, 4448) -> 2.47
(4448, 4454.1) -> 2.3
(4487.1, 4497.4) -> 2.55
